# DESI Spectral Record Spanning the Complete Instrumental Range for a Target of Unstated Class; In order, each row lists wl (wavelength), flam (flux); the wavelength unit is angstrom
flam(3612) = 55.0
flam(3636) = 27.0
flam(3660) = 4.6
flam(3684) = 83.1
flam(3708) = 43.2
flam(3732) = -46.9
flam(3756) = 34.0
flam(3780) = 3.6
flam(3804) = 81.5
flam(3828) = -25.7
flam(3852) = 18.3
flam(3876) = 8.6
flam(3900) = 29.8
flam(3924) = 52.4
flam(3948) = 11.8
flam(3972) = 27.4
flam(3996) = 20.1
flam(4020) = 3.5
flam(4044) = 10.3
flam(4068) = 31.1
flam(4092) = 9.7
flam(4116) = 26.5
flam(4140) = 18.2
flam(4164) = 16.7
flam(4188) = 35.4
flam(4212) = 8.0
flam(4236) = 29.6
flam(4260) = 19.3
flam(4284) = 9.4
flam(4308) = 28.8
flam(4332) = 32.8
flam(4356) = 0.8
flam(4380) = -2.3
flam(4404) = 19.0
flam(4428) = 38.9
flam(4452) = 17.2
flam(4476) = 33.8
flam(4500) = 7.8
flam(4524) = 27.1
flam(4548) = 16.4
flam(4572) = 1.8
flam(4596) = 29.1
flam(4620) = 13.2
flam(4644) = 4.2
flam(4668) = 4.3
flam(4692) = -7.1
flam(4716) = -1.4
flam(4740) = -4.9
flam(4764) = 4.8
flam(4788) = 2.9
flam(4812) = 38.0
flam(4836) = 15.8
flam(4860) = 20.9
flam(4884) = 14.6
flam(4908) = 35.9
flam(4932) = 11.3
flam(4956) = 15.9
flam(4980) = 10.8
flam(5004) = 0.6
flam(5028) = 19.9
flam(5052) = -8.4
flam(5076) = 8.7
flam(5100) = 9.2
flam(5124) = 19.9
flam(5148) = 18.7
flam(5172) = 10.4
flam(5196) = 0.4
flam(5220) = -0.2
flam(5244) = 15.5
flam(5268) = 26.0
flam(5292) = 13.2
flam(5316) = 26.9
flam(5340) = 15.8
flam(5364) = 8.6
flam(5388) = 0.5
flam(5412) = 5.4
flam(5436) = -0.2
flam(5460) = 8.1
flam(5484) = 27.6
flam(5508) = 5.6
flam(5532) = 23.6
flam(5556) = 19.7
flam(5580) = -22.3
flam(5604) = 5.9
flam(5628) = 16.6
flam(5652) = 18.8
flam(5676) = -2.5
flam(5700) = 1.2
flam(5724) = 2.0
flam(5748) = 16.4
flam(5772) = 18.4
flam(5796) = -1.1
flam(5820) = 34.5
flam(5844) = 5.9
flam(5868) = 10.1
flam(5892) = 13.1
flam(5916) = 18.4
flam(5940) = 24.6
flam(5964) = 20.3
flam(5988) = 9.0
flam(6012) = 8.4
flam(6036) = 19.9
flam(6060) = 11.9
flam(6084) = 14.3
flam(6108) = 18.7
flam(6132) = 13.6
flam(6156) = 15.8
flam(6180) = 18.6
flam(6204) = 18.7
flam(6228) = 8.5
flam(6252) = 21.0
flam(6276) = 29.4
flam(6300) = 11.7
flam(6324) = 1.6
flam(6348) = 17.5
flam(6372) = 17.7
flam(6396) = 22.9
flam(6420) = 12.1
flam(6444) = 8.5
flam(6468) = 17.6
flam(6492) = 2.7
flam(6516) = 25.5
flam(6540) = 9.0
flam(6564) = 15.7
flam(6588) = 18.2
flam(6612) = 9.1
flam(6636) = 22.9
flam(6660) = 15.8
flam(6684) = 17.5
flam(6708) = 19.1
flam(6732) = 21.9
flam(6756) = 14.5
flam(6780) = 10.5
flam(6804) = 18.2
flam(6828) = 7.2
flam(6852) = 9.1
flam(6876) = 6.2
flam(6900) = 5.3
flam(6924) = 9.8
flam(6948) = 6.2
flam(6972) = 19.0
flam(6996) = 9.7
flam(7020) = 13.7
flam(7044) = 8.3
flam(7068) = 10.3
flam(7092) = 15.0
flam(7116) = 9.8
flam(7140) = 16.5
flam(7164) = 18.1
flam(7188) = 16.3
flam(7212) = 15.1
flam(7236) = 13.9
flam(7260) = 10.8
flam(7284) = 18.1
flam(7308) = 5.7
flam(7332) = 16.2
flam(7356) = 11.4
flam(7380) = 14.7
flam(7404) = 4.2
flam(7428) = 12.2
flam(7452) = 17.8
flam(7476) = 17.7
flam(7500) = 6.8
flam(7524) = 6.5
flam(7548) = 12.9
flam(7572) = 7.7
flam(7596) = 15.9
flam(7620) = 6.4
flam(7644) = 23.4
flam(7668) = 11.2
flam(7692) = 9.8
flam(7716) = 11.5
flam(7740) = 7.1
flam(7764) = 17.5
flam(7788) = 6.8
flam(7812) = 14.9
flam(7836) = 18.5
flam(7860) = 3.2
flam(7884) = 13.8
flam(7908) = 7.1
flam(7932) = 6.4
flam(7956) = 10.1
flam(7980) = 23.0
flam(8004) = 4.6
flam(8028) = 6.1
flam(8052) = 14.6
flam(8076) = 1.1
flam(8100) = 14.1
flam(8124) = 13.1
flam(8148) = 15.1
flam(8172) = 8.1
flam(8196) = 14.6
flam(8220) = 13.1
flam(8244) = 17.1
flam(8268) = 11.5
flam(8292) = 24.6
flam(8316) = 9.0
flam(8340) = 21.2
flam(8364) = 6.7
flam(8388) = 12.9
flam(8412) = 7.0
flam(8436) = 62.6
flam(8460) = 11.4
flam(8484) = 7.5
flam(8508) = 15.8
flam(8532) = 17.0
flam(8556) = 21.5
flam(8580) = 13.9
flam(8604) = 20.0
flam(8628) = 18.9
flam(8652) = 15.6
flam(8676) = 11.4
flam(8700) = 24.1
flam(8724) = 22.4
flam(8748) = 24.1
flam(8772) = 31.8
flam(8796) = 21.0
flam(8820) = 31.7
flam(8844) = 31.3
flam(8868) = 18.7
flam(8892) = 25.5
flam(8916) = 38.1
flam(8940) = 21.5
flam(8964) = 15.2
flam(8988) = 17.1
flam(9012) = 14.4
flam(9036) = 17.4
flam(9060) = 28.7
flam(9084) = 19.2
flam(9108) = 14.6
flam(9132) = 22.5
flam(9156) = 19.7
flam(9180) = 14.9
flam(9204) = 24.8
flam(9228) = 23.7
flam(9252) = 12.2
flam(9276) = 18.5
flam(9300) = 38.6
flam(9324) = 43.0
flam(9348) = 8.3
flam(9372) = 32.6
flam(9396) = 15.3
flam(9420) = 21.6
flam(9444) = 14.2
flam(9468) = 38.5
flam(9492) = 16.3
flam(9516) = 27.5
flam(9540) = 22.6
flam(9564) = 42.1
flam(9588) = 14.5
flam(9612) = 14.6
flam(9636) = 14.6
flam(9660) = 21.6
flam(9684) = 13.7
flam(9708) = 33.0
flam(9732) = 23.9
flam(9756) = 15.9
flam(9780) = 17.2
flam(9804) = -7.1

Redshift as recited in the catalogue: 1.260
